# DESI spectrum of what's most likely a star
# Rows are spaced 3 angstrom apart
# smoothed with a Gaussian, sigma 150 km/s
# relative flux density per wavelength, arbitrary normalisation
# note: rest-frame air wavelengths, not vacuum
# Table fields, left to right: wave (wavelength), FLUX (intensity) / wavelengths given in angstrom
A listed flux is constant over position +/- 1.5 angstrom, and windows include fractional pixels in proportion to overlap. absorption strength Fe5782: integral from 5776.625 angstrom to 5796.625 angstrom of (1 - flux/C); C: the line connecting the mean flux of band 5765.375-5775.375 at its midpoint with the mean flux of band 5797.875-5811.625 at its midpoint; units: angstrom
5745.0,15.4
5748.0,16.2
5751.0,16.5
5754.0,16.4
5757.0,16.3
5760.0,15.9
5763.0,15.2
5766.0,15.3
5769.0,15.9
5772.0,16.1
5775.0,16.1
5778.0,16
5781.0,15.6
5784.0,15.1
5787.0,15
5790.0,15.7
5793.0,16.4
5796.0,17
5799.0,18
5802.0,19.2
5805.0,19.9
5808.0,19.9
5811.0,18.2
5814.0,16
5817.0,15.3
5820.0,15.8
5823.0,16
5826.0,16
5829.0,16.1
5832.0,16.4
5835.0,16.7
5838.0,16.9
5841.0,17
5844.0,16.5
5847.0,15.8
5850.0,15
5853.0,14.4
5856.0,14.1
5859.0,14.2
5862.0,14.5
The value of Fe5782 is 1.9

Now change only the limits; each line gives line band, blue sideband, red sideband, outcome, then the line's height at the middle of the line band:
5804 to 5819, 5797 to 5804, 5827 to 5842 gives 0.2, 17.9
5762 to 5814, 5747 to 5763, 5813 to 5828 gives -2.4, 16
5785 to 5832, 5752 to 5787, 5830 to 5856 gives -3.1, 15.9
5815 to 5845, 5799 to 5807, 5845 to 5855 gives 1.0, 16.9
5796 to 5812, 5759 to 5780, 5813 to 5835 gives -3.0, 15.9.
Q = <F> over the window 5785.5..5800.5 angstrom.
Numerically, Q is 16.4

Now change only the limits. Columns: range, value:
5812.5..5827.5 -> 15.8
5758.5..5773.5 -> 15.7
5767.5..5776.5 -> 16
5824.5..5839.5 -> 16.4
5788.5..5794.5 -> 16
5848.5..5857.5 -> 14.5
